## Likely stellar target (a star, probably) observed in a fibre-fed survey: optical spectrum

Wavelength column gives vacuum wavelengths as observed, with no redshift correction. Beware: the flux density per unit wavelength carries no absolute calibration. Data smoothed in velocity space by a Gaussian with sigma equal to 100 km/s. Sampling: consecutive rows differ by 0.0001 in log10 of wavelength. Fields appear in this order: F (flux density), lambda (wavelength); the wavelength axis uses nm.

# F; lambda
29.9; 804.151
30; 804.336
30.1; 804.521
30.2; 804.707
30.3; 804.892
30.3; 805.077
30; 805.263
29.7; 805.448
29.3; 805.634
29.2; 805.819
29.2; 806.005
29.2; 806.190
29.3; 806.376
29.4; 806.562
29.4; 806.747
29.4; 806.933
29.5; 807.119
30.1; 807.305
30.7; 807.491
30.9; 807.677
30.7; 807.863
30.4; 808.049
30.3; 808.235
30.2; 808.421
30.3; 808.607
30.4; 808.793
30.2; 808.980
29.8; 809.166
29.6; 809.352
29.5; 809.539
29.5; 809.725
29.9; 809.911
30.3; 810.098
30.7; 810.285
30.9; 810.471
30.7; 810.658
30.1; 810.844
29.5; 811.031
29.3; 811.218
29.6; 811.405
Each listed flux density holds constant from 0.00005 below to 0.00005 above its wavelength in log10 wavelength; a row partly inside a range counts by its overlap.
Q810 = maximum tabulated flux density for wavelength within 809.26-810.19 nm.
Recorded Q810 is 30.3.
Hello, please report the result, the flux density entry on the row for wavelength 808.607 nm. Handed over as 30.3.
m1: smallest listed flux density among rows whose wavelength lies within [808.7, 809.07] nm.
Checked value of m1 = 30.2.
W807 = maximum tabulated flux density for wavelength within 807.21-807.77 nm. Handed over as 30.9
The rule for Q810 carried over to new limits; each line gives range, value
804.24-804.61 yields 30.1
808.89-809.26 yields 30.2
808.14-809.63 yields 30.4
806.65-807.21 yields 29.5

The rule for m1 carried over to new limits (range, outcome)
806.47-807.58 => 29.4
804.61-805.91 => 29.2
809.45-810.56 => 29.5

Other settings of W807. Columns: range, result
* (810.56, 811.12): 30.7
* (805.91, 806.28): 29.2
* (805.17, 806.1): 30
